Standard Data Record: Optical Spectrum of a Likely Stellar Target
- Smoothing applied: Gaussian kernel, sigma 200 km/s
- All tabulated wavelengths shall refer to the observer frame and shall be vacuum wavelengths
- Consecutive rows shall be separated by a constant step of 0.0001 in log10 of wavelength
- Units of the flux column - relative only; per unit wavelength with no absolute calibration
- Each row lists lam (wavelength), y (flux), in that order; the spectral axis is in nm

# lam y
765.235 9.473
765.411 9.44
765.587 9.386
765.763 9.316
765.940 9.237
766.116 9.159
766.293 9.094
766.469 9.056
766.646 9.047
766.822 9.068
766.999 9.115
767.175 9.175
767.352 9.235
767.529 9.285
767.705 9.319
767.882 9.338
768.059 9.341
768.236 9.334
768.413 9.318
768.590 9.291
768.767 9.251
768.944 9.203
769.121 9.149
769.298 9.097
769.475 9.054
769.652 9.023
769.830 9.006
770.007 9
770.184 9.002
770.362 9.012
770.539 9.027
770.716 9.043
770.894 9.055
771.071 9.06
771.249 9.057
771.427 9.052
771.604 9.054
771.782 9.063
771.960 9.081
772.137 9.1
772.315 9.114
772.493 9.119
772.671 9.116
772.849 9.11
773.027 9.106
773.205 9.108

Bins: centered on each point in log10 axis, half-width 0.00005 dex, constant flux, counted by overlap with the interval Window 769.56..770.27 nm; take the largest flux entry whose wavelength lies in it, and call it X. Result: 9.023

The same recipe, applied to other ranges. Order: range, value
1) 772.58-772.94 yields 9.116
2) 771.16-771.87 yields 9.063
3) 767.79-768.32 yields 9.341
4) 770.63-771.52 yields 9.06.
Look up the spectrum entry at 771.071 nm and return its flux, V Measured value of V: 9.06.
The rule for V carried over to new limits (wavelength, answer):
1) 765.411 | 9.44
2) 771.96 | 9.081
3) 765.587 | 9.386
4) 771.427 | 9.052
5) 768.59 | 9.291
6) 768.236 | 9.334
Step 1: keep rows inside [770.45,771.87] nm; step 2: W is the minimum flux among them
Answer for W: 9.027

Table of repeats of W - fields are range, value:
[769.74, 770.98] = 9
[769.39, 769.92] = 9.006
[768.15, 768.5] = 9.318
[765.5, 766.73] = 9.047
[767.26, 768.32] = 9.235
